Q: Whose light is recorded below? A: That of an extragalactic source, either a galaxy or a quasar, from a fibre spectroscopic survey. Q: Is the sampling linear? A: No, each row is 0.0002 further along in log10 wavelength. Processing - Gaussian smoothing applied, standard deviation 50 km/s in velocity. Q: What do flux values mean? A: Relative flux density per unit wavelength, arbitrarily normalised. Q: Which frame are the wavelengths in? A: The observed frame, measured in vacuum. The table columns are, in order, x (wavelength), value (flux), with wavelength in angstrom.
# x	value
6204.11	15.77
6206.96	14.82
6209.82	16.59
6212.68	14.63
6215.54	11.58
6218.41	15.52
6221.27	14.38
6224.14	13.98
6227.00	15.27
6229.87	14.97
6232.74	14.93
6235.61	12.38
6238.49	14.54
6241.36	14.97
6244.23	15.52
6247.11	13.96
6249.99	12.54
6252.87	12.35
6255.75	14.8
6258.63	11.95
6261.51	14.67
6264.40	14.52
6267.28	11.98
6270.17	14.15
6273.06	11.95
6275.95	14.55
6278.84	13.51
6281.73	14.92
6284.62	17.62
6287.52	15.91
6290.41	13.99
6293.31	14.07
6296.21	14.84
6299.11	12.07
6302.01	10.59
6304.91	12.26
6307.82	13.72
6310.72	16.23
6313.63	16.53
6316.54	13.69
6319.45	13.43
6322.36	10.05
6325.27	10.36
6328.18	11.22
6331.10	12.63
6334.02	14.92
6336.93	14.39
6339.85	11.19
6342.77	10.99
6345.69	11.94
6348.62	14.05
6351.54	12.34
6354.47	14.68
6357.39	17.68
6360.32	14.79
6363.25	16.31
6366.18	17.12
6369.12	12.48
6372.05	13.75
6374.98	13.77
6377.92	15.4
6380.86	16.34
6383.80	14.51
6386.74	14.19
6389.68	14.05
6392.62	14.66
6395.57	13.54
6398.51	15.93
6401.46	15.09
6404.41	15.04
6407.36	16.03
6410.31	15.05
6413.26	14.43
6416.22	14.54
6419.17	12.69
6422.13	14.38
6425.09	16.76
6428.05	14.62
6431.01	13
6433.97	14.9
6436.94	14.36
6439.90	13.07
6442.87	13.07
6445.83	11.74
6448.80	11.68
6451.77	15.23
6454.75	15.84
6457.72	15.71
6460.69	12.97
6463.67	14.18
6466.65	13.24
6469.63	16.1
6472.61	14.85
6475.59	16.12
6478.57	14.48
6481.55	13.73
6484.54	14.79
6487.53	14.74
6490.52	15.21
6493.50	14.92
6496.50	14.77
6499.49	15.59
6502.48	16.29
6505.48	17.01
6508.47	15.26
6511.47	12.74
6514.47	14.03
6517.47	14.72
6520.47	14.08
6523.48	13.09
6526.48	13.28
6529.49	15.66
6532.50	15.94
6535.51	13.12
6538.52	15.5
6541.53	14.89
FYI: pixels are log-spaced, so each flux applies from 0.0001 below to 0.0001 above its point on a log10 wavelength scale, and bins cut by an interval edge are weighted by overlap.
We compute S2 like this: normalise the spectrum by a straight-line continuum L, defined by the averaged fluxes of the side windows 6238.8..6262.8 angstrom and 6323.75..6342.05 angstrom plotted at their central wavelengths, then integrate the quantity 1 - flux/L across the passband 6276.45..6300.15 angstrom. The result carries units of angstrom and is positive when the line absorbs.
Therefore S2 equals -2.6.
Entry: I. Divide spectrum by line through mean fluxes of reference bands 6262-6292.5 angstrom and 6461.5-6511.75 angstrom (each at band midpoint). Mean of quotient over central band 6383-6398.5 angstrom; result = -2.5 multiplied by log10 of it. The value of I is 0.02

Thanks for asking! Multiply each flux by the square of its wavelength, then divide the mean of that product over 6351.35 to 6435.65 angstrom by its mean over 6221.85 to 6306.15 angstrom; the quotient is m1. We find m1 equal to 1.11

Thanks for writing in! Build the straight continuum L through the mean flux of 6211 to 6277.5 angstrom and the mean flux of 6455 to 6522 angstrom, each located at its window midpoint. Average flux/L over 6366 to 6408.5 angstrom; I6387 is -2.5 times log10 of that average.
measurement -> -0.02 mag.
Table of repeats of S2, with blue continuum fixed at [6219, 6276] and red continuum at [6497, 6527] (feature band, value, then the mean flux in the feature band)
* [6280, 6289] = -1.30 angstrom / 16.1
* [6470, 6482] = -0.37 angstrom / 15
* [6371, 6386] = -0.49 angstrom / 14.8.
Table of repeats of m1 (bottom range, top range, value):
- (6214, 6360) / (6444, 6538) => 1.13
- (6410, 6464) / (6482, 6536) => 1.07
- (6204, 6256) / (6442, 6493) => 1.08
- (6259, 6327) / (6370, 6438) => 1.11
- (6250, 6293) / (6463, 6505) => 1.14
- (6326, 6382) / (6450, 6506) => 1.12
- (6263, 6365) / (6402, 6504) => 1.11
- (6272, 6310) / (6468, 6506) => 1.16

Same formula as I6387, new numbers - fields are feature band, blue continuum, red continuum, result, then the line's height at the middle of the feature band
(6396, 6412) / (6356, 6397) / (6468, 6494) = -0.03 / 14.9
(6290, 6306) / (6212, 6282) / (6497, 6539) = 0.09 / 14.1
